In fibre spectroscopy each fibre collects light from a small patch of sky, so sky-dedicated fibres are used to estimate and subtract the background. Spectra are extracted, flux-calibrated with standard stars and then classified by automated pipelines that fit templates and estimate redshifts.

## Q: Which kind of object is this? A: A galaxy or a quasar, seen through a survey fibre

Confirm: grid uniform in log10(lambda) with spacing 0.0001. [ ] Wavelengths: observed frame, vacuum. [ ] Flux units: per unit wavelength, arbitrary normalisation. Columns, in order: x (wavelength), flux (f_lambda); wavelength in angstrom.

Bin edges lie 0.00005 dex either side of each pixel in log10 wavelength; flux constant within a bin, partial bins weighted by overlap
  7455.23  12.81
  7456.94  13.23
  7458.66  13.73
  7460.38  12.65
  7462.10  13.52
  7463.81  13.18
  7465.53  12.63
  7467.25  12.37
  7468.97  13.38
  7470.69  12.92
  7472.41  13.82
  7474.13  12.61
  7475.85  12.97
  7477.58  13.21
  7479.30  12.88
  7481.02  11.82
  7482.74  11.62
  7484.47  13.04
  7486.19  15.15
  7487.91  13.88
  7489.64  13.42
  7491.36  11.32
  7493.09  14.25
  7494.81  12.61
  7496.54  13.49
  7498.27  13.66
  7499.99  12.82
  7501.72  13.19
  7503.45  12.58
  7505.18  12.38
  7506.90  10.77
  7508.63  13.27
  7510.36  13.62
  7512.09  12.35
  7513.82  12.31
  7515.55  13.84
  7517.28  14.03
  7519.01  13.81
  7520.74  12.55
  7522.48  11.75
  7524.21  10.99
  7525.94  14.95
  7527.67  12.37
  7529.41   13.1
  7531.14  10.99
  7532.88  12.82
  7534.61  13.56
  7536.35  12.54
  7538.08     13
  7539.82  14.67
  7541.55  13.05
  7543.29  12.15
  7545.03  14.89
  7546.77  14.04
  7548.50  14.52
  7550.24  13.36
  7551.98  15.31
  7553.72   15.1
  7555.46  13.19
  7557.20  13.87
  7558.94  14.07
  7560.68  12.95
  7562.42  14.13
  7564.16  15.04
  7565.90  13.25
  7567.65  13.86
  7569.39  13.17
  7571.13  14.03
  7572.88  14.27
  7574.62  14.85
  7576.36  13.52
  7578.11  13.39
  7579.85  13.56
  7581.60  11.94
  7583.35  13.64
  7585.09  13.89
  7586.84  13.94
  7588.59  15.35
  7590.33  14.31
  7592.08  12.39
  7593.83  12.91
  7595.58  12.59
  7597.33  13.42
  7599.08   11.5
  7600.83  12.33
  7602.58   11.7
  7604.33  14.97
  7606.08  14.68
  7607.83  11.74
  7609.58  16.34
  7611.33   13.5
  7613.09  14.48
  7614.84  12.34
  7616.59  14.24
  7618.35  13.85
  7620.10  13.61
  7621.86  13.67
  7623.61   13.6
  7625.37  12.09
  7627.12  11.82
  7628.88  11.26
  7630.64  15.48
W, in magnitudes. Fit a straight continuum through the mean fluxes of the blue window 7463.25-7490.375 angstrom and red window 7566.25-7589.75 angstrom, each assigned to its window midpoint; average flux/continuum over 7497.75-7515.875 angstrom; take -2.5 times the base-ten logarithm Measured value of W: 0.04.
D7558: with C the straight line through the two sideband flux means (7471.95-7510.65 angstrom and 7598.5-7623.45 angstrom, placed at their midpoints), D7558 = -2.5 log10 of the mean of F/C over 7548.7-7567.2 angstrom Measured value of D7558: -0.06 mag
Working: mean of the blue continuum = 13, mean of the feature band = 14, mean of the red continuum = 13.5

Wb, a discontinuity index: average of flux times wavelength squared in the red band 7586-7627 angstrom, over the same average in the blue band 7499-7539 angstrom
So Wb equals 1.1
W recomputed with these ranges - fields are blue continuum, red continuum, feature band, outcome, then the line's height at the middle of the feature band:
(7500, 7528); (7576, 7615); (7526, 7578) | -0.05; 13.1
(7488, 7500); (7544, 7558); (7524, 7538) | 0.09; 13.9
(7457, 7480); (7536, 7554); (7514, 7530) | 0.05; 13.6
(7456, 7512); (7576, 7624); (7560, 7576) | -0.05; 13.3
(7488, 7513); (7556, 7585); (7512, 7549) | 0.01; 13.2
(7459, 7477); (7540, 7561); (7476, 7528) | 0.04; 13.4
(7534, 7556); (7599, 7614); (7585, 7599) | 0.01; 13.6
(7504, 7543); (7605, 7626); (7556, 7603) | -0.01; 13.4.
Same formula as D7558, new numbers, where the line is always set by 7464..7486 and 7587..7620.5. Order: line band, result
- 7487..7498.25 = -0.02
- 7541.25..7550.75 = -0.04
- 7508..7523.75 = 0.00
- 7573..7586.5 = -0.02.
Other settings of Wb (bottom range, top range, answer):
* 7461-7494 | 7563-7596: 1.08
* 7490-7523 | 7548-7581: 1.10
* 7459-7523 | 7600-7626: 1.08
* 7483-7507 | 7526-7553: 1.04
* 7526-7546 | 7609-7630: 1.04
